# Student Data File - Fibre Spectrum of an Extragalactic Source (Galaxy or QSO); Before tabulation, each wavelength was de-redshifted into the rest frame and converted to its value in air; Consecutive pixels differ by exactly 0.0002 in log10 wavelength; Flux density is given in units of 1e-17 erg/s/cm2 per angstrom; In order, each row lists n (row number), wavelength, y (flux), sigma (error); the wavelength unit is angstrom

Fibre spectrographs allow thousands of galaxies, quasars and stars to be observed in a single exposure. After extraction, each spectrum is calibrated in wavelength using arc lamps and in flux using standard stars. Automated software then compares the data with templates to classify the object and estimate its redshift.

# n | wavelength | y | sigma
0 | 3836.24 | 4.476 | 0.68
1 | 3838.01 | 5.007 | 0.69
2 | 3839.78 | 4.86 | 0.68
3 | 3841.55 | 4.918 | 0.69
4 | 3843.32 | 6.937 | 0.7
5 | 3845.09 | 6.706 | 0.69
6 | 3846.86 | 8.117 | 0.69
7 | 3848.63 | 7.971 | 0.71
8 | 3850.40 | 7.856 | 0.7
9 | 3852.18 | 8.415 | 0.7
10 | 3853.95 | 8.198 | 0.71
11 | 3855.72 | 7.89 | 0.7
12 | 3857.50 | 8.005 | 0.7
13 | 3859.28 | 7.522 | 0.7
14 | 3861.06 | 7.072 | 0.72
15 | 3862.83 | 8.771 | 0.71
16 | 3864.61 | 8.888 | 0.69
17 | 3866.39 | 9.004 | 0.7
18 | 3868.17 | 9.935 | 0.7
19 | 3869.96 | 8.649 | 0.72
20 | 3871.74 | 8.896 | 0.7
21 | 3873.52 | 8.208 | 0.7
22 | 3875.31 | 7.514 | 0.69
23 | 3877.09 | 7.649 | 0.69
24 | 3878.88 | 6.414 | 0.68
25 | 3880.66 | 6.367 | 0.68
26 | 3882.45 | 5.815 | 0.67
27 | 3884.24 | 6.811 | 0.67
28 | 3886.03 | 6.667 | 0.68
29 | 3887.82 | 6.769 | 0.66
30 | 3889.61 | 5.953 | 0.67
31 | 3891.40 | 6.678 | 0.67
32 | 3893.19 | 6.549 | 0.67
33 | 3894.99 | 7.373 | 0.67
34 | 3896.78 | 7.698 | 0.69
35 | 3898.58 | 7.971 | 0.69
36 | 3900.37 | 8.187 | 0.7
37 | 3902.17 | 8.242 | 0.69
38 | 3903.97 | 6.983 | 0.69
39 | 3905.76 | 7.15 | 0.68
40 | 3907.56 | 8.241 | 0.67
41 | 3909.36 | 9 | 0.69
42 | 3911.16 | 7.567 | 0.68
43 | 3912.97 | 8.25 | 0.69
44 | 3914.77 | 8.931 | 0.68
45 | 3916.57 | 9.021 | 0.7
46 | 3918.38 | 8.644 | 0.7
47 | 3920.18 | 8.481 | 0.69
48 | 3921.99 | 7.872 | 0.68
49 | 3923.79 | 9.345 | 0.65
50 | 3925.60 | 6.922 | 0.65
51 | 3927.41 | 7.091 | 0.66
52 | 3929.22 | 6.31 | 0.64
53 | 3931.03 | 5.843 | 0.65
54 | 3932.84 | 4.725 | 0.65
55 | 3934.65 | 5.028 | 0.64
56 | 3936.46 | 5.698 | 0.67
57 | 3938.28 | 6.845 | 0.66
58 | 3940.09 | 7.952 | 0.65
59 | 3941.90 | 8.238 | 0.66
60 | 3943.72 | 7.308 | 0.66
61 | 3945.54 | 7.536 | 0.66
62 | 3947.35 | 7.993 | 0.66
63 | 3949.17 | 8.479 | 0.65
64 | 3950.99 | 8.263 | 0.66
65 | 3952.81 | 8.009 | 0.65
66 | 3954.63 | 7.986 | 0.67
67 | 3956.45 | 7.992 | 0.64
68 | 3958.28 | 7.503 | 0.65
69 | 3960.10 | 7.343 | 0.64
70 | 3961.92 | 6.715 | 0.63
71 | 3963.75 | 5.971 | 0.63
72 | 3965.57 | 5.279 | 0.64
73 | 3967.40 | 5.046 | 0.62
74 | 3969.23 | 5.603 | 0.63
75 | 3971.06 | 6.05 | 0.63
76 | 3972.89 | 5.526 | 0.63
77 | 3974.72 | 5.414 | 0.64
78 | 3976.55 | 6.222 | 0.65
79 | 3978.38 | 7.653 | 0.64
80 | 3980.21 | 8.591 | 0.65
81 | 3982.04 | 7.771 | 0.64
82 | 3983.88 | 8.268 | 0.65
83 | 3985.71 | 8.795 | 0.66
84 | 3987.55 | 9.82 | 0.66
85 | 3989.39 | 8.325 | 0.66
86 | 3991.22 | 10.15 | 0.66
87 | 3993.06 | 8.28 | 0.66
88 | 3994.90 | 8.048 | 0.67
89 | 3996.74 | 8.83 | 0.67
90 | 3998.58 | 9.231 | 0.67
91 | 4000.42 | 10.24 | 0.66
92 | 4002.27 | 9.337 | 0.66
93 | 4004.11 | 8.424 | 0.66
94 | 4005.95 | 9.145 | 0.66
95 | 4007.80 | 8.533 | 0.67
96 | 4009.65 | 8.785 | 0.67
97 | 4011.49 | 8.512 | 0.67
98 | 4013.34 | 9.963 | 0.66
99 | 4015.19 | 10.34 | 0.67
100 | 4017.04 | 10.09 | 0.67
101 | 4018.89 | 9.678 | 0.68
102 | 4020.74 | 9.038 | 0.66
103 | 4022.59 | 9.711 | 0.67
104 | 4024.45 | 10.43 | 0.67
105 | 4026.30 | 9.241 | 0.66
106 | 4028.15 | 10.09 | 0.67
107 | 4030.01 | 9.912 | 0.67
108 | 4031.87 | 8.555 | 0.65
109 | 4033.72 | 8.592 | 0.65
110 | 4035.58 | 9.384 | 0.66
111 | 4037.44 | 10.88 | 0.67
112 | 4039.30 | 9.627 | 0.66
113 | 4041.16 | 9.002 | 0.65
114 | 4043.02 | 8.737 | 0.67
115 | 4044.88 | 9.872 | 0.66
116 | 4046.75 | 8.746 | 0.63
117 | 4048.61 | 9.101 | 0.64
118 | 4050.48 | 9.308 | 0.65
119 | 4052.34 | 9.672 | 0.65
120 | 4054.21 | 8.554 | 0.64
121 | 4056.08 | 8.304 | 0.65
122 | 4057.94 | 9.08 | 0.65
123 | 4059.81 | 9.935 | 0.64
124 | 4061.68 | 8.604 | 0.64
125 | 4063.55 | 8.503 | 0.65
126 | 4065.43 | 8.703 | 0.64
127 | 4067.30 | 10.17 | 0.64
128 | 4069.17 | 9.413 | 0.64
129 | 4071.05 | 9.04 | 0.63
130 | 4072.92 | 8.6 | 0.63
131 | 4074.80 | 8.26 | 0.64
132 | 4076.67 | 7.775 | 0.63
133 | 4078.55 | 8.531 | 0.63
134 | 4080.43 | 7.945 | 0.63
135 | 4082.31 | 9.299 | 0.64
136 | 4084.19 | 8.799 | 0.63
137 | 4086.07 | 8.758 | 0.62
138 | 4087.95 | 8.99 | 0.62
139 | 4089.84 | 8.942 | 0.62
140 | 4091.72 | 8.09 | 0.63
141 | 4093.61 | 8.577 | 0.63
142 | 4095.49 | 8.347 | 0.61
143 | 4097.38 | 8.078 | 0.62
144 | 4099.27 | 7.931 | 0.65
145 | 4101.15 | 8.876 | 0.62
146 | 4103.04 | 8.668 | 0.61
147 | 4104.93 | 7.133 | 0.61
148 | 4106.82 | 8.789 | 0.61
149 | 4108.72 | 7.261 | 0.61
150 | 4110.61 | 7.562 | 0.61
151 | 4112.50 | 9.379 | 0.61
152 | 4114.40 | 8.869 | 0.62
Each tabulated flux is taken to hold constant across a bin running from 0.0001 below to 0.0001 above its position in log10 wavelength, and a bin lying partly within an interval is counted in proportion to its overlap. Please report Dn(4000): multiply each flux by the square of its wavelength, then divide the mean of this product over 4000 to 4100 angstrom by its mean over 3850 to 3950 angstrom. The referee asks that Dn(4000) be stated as 1.29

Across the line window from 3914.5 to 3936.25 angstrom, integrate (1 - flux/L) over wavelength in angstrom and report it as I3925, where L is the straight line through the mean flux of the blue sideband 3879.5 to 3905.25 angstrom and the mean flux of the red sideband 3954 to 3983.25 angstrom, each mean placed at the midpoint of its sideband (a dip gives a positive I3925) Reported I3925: -1.2 angstrom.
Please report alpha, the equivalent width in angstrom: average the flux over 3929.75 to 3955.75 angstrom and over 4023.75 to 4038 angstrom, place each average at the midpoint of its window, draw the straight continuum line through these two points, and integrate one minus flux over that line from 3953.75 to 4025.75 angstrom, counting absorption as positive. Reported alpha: 2.6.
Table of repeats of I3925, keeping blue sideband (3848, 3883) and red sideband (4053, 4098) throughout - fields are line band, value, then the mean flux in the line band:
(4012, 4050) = -4.3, 9.53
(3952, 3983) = 5.9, 6.74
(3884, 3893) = 1.7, 6.56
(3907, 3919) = -0.6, 8.52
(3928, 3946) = 3.7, 6.53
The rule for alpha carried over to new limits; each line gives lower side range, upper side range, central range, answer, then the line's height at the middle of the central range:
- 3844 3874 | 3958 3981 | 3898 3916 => -1.6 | 7.41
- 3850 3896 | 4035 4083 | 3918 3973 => 7.6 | 8.16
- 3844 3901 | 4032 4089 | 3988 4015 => -1.5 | 8.57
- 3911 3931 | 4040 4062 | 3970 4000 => 2.0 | 8.52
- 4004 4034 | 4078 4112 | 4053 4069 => -0.3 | 8.83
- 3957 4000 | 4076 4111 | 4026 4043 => -3.4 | 7.89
